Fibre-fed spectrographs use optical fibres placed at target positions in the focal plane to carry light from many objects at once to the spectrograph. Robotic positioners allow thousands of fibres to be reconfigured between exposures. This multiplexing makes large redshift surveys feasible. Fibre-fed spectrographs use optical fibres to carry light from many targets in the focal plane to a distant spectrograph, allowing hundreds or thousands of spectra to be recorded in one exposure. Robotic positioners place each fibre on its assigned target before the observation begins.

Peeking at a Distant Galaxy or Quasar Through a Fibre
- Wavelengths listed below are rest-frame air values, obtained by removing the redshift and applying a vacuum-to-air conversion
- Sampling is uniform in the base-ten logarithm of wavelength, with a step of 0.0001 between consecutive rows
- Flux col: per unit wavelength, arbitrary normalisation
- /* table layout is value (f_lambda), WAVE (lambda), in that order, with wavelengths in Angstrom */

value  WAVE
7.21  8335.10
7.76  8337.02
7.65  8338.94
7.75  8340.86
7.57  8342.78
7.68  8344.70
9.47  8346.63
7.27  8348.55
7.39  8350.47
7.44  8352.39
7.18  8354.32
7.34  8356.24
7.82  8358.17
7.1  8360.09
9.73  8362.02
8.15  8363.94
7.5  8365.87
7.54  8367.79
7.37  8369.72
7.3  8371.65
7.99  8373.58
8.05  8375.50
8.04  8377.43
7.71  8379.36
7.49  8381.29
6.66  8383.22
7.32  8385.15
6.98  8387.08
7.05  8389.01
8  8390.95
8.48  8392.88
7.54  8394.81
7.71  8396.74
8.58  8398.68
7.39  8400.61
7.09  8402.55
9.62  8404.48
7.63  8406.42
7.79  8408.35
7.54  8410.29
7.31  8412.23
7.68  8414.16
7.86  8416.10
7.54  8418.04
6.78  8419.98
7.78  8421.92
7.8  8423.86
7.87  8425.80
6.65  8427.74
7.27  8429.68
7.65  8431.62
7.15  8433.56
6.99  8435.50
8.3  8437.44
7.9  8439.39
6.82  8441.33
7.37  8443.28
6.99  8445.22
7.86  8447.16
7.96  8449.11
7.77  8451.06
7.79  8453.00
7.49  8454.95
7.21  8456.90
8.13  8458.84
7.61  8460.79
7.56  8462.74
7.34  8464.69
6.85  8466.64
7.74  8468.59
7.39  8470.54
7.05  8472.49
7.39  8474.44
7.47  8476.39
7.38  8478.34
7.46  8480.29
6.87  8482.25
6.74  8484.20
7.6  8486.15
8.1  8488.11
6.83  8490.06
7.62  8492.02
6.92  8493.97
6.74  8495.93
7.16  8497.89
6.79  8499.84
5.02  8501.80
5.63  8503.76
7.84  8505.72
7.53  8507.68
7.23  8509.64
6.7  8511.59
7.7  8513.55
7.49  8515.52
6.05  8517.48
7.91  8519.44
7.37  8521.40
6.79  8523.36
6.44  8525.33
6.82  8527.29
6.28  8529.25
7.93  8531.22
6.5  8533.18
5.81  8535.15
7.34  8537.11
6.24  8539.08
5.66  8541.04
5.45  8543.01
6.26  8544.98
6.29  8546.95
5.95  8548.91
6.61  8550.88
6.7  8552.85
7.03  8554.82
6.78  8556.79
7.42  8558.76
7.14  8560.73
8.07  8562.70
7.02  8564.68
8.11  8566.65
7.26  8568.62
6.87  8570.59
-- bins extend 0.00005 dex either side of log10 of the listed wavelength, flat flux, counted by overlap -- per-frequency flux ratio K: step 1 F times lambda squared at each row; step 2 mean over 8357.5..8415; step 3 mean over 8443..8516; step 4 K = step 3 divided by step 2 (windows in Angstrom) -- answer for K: 1.0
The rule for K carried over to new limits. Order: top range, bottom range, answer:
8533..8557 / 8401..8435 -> 0.86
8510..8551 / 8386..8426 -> 0.89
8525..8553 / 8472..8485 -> 0.90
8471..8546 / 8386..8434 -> 0.93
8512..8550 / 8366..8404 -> 0.90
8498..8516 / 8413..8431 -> 0.94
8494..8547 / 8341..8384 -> 0.90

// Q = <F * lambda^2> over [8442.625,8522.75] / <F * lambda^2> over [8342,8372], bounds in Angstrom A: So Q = 0.96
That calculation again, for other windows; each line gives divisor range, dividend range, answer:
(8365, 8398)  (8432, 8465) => 1.01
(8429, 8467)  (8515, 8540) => 0.93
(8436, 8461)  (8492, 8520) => 0.92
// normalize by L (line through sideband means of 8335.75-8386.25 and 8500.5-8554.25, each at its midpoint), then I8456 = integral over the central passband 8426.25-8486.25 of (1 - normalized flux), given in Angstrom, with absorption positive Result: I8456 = -2.7 Angstrom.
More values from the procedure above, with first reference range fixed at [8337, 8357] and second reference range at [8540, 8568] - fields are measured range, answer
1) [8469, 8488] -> -0.6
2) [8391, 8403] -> -0.6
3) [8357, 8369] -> -0.5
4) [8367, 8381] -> -0.3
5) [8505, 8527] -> -0.8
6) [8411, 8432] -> -0.3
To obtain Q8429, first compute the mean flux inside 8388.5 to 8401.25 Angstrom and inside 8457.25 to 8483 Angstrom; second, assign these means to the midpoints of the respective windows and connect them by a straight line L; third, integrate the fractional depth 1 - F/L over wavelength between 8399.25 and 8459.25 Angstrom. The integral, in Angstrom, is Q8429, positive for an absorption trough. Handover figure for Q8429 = 0.5 Angstrom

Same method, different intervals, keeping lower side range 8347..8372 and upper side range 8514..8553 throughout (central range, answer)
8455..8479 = -1.4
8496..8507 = 0.4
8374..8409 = -1.2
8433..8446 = -0.3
